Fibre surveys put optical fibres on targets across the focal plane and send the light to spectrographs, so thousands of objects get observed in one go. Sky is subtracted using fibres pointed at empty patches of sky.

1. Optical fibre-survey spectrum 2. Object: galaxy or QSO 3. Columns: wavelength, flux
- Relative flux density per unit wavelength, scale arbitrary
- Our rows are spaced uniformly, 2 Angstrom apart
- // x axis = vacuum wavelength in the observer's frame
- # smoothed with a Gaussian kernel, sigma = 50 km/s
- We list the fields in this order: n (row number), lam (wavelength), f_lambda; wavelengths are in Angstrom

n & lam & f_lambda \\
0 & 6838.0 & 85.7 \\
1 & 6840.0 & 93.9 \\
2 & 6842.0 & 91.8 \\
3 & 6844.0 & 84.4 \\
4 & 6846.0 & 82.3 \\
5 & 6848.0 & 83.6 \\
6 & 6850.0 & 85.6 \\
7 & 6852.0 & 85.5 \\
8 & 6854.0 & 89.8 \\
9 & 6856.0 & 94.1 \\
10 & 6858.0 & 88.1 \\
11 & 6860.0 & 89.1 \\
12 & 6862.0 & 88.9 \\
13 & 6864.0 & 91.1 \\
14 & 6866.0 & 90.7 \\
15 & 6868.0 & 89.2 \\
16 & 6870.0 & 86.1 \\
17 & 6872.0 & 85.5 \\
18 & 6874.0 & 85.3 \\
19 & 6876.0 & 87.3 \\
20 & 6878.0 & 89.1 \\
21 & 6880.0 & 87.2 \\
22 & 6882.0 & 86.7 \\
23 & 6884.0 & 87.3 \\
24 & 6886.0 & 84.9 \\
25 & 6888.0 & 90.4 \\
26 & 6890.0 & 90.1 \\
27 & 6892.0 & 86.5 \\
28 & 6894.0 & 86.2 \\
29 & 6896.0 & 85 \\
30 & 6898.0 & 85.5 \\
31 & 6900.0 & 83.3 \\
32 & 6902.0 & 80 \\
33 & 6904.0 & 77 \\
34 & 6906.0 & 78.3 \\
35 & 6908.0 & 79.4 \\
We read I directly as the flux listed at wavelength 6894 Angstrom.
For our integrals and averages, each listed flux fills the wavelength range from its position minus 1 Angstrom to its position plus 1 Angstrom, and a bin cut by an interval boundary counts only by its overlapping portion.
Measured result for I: 86.2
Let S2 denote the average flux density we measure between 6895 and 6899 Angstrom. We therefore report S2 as 85.2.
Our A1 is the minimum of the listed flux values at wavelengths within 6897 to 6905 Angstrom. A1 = 77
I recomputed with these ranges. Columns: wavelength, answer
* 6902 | 80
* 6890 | 90.1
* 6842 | 91.8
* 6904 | 77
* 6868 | 89.2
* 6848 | 83.6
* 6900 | 83.3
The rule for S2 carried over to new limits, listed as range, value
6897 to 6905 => 81.5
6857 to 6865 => 89.3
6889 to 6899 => 86.7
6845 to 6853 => 84.2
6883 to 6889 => 87.5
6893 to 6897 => 85.6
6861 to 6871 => 89.2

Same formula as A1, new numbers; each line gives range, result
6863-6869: 89.2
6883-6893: 84.9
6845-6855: 82.3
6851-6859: 85.5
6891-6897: 85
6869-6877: 85.3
